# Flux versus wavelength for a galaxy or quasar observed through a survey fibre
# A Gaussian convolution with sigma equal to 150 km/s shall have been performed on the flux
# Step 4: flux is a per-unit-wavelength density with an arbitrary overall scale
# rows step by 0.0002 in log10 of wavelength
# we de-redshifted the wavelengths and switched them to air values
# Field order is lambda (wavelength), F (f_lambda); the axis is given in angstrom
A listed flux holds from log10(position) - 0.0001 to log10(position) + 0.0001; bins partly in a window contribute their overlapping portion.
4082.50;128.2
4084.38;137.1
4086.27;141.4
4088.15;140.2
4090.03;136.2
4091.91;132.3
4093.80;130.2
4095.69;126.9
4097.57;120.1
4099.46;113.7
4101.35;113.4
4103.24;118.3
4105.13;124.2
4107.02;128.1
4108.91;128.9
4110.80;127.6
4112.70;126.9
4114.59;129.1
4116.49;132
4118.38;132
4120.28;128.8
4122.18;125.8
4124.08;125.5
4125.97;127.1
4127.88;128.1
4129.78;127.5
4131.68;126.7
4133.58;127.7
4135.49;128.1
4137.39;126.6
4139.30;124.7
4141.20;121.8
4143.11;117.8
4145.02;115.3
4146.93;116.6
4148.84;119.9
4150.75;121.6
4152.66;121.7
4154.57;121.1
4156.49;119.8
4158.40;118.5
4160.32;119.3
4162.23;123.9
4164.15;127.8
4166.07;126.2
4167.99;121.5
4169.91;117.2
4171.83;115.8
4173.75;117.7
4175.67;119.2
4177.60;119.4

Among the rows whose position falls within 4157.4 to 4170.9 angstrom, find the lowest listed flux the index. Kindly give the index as 117.2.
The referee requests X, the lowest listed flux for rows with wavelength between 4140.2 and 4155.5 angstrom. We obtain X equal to 115.3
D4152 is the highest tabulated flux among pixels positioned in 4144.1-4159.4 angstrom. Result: 121.7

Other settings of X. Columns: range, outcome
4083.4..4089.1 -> 137.1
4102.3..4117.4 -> 118.3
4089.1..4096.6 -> 126.9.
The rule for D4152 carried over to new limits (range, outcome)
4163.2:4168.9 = 127.8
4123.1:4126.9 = 127.1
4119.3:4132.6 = 128.8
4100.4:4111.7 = 128.9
